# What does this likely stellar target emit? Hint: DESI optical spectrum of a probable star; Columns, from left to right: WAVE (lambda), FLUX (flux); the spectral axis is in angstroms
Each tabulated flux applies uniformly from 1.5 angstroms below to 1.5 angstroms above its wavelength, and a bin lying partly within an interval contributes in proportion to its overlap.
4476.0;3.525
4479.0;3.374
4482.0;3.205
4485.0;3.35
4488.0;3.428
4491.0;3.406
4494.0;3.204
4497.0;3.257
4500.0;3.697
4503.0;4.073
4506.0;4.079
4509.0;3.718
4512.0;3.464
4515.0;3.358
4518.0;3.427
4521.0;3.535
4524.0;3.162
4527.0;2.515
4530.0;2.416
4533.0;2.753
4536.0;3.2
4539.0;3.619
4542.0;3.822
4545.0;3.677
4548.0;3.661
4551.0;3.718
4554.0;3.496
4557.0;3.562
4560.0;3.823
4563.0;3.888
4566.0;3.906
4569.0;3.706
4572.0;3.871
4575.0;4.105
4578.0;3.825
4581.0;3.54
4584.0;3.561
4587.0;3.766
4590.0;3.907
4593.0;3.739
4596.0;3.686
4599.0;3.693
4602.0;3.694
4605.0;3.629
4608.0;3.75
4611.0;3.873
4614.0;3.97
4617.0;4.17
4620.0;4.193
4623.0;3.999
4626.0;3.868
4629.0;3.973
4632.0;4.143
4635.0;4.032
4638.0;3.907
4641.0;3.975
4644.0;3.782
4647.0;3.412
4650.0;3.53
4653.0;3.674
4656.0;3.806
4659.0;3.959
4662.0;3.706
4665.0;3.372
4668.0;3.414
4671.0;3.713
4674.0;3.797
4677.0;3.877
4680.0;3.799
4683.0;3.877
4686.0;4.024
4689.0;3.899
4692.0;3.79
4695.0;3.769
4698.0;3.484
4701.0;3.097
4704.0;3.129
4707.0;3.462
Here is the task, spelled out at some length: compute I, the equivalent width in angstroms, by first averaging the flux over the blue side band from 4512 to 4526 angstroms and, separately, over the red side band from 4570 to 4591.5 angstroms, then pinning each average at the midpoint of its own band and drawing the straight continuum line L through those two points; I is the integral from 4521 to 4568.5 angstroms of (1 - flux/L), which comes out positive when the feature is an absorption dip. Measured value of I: 1.6 angstroms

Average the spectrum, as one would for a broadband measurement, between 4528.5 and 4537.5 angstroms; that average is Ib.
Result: 2.79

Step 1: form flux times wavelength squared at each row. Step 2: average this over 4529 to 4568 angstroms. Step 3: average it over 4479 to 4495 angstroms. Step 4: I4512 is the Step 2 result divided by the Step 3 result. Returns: 1.1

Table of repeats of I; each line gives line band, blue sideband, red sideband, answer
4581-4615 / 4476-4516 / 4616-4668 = 0.0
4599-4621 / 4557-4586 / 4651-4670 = -0.9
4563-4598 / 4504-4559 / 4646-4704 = -2.9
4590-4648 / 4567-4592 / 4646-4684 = -2.0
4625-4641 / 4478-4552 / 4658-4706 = -1.8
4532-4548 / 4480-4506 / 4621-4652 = 0.7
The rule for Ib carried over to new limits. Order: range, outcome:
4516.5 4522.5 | 3.48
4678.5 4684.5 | 3.84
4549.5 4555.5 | 3.61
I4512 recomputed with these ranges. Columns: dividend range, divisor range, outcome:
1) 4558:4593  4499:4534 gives 1.16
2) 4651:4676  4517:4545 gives 1.22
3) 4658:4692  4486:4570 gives 1.15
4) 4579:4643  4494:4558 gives 1.17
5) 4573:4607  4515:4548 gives 1.18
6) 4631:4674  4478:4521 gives 1.14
